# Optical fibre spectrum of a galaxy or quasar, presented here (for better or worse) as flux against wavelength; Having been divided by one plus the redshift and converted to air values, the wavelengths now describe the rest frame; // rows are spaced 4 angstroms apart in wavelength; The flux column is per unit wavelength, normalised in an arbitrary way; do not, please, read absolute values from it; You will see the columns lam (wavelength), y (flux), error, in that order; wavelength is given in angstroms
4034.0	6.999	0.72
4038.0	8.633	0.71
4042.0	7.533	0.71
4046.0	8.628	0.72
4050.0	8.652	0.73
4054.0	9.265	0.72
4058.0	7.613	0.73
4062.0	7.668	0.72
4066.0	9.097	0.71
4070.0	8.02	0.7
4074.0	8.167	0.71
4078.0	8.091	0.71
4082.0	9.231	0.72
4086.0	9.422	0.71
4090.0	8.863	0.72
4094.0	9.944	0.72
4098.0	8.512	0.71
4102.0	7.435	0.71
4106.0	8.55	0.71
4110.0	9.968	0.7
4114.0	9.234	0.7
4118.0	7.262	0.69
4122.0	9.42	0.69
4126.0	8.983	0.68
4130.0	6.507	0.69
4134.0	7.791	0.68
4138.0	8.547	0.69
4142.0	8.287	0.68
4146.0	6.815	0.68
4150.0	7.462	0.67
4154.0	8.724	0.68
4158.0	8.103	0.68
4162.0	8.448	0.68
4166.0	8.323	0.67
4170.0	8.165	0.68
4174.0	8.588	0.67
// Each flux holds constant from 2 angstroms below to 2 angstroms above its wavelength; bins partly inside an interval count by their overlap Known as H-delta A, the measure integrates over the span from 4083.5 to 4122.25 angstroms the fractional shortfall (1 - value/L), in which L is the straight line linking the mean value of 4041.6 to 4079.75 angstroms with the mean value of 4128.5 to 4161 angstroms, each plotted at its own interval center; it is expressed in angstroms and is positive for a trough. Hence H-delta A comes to -3.7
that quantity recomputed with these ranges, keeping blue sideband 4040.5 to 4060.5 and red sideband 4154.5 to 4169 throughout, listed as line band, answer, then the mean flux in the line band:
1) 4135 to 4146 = 0.35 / 8.07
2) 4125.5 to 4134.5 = 0.84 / 7.55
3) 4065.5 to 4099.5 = -1.92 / 8.81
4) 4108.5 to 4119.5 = -0.67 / 8.84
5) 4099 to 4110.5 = -0.18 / 8.47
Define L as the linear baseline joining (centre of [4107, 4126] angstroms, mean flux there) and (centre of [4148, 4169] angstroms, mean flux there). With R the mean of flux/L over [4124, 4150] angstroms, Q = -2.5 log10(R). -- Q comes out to 0.106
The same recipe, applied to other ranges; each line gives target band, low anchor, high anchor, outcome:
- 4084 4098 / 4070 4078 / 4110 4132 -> -0.13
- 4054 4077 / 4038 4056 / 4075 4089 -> 0.06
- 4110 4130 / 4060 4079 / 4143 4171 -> -0.07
